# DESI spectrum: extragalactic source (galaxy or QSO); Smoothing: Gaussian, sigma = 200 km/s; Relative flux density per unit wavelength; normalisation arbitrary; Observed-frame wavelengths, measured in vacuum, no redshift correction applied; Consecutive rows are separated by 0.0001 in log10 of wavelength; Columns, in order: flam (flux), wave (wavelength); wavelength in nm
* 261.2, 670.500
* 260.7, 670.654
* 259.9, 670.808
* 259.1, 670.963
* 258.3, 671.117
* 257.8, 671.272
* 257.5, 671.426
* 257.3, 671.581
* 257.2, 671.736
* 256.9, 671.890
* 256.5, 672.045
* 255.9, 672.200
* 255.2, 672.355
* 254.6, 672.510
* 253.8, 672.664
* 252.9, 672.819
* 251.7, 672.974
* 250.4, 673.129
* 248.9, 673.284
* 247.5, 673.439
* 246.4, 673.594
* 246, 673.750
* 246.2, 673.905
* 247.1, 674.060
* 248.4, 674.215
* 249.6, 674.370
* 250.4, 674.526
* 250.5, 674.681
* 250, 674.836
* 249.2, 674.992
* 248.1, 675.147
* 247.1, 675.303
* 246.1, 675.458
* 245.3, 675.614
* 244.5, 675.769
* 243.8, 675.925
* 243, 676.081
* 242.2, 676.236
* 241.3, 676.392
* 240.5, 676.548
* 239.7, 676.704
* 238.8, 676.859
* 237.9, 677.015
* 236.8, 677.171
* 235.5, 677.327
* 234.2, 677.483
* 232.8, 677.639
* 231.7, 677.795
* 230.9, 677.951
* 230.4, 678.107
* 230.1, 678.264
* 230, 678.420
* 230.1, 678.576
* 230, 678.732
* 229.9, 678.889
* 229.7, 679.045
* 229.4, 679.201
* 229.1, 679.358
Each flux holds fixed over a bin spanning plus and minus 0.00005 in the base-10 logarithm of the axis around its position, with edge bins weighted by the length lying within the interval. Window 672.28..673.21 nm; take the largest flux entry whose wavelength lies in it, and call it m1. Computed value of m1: 255.2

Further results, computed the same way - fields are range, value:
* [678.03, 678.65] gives 230.4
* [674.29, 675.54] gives 250.5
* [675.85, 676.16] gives 243.8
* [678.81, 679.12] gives 229.9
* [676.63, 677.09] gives 239.7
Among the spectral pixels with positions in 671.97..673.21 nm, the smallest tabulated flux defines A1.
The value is 250.4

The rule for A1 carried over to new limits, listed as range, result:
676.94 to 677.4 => 235.5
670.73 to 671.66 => 257.3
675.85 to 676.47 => 241.3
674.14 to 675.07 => 248.4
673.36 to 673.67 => 246.4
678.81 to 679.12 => 229.7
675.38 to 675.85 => 244.5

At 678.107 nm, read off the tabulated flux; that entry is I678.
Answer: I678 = 230.4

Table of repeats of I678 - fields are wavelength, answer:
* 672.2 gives 255.9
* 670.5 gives 261.2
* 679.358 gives 229.1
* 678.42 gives 230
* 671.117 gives 258.3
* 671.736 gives 257.2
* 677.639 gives 232.8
